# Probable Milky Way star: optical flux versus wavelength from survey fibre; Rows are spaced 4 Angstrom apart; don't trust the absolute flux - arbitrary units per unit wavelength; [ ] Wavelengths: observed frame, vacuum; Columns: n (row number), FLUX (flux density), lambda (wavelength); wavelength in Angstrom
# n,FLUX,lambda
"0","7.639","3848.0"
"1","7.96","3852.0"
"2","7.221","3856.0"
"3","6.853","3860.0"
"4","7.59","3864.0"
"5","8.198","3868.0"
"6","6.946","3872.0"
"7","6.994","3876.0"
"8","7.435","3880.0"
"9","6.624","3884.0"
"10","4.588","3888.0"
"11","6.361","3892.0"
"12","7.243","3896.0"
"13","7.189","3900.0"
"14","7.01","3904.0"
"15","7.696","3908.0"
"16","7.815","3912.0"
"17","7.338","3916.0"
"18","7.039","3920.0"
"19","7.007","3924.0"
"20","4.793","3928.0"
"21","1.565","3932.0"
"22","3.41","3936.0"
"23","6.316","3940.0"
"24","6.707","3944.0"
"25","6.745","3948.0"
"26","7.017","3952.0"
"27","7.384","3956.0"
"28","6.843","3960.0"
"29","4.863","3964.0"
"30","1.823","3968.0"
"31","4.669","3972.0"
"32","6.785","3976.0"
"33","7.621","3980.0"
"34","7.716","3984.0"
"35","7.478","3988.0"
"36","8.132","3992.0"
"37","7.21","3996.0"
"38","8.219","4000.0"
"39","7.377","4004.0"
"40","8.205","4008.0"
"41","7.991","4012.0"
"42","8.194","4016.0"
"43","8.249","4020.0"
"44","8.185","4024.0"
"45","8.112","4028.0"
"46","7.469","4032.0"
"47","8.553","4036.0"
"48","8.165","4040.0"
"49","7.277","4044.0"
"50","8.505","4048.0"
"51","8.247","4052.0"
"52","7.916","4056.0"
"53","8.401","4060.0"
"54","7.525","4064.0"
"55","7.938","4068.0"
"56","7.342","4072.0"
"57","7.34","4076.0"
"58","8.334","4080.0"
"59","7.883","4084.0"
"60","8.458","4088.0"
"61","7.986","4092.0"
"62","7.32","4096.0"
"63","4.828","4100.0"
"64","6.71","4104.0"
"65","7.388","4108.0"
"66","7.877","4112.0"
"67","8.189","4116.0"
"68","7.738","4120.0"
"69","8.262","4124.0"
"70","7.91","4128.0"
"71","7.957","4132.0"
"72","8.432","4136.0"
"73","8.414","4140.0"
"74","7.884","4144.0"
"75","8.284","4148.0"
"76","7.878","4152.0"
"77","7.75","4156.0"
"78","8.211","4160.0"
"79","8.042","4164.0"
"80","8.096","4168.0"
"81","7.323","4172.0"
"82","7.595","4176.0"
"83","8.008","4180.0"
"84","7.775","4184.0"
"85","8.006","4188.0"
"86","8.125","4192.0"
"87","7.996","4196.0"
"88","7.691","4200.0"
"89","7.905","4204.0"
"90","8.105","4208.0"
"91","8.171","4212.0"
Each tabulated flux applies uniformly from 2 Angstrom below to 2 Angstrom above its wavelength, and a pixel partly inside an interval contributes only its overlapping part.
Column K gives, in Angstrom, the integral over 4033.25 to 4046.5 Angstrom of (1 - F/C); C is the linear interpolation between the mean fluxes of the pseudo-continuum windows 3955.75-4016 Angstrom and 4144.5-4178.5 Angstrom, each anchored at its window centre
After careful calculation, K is -1.5 Angstrom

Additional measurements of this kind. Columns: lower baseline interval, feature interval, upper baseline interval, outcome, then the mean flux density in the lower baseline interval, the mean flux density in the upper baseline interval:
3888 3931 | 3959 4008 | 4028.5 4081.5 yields 4.8 Angstrom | 6.71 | 7.93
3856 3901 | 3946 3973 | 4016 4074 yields 6.5 Angstrom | 6.92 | 8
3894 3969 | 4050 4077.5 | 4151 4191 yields -2.8 Angstrom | 6.15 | 7.87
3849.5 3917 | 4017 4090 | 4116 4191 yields -3.2 Angstrom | 7.12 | 7.98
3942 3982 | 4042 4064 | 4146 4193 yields -3.7 Angstrom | 6.05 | 7.92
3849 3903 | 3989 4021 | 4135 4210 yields -2.1 Angstrom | 7.03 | 7.97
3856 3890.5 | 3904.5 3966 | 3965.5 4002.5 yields 5.1 Angstrom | 6.91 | 6.61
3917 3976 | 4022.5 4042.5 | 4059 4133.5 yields -4.0 Angstrom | 5.52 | 7.64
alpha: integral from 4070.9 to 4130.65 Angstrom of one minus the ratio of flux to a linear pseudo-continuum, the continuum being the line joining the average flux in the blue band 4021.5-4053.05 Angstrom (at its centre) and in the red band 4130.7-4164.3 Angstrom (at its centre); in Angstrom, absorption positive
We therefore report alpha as 3.7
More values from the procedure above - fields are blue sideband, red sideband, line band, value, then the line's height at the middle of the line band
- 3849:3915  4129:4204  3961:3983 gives 6.09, 7.39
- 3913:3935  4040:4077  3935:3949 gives -0.05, 5.86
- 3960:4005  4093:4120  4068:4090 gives -2.75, 7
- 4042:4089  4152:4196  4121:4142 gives -0.71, 7.91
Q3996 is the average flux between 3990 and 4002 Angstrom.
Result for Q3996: 7.85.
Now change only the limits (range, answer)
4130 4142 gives 8.27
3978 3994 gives 7.74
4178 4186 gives 7.89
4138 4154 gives 8.12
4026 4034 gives 7.79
